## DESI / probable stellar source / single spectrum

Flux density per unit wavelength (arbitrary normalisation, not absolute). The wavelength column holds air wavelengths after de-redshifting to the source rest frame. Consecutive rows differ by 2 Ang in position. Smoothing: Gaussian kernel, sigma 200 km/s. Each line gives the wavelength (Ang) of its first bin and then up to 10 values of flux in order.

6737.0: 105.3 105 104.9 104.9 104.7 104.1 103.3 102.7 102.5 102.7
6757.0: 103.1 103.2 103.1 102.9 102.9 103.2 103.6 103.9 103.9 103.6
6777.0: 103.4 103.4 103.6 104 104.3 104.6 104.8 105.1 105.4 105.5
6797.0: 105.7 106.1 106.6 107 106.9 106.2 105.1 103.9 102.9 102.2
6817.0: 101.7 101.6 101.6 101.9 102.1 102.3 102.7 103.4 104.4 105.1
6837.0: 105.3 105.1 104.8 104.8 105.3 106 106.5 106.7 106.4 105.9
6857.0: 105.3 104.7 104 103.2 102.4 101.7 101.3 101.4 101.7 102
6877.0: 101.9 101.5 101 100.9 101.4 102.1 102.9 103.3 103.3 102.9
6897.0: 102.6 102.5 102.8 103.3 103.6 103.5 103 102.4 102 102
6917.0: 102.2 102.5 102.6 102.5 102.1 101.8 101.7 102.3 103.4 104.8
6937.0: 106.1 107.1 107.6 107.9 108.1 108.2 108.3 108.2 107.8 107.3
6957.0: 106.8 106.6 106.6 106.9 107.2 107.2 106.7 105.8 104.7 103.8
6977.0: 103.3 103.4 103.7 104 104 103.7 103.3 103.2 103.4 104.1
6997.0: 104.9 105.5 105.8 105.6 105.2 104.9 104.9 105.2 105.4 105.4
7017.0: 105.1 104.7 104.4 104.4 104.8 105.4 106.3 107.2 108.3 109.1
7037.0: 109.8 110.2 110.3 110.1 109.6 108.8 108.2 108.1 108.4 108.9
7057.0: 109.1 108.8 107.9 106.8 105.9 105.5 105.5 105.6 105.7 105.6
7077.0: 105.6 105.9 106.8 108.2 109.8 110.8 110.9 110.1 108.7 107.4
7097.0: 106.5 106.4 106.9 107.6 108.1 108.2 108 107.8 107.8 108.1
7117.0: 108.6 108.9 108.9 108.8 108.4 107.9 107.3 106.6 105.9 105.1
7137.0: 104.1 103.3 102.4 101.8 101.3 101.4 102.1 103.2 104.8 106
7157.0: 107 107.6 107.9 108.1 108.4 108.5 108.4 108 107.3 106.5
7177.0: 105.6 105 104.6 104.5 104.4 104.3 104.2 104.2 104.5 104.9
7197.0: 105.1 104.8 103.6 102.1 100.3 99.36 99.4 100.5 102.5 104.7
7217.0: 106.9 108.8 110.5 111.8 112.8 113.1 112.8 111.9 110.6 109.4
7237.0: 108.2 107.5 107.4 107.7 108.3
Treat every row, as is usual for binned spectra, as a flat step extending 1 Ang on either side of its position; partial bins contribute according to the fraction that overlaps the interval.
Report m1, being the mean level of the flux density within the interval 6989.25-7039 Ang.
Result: 106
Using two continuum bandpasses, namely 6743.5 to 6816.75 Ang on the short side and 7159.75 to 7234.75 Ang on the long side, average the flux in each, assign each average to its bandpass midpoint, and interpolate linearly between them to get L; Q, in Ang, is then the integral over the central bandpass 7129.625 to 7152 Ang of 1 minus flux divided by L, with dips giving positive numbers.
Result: 0.5 Ang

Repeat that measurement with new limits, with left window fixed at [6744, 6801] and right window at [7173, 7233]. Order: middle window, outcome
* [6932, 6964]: -0.70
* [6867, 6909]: 0.86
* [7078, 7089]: -0.34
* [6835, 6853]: -0.23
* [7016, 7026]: 0.03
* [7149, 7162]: -0.03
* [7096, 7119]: -0.51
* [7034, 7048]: -0.62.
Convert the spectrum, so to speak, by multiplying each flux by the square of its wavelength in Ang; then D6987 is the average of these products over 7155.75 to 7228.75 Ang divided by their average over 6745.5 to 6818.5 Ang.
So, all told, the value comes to 1.1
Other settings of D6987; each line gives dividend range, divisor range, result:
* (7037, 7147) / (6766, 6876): 1.11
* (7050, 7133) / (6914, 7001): 1.07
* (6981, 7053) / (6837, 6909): 1.07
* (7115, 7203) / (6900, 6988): 1.07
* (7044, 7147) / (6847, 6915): 1.11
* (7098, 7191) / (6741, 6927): 1.12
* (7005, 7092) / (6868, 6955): 1.08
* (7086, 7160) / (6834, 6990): 1.09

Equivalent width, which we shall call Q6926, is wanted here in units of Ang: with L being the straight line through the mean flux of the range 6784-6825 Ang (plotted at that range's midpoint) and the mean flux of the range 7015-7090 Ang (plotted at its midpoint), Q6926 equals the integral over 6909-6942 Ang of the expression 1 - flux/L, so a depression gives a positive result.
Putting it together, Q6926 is 0.8 Ang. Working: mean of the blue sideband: 104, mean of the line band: 103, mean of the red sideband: 107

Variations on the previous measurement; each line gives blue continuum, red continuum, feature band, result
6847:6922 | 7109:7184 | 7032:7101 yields -1.8 Ang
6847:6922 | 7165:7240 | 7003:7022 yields -0.1 Ang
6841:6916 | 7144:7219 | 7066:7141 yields -2.1 Ang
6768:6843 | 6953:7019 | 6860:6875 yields 0.3 Ang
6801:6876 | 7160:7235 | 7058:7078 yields -0.2 Ang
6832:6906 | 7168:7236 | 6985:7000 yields 0.1 Ang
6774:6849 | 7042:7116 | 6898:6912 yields 0.3 Ang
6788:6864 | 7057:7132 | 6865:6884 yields 0.7 Ang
